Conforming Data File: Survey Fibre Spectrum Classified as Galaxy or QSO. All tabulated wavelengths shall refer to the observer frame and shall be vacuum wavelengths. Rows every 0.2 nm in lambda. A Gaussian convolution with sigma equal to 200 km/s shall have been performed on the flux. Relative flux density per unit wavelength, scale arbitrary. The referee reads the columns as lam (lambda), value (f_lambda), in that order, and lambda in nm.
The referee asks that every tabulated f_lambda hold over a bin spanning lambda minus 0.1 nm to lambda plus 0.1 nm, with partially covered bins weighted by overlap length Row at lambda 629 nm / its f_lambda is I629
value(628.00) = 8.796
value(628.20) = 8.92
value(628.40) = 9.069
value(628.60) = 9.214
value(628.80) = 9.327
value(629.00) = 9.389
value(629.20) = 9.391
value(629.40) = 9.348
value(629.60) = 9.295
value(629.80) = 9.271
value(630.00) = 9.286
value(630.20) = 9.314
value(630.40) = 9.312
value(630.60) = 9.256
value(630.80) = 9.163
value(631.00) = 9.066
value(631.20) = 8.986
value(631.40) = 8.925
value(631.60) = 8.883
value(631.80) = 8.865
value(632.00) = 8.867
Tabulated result 9.389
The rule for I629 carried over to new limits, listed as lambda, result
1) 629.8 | 9.271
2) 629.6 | 9.295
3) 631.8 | 8.865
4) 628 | 8.796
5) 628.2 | 8.92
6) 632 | 8.867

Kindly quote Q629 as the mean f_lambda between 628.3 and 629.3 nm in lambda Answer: 9.28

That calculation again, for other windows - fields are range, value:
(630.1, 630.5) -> 9.31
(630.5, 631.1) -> 9.16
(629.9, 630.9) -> 9.27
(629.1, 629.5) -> 9.37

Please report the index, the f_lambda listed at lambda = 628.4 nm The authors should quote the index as 9.069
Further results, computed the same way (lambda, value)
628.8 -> 9.327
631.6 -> 8.883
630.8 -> 9.163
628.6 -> 9.214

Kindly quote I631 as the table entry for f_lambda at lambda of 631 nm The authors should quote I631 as 9.066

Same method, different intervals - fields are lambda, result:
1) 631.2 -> 8.986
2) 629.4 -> 9.348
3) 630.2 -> 9.314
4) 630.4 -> 9.312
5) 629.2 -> 9.391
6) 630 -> 9.286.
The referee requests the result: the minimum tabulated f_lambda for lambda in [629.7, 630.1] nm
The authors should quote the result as 9.271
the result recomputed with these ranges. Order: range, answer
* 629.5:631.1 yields 9.066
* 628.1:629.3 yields 8.92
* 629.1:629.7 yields 9.295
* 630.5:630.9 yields 9.163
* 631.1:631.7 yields 8.883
